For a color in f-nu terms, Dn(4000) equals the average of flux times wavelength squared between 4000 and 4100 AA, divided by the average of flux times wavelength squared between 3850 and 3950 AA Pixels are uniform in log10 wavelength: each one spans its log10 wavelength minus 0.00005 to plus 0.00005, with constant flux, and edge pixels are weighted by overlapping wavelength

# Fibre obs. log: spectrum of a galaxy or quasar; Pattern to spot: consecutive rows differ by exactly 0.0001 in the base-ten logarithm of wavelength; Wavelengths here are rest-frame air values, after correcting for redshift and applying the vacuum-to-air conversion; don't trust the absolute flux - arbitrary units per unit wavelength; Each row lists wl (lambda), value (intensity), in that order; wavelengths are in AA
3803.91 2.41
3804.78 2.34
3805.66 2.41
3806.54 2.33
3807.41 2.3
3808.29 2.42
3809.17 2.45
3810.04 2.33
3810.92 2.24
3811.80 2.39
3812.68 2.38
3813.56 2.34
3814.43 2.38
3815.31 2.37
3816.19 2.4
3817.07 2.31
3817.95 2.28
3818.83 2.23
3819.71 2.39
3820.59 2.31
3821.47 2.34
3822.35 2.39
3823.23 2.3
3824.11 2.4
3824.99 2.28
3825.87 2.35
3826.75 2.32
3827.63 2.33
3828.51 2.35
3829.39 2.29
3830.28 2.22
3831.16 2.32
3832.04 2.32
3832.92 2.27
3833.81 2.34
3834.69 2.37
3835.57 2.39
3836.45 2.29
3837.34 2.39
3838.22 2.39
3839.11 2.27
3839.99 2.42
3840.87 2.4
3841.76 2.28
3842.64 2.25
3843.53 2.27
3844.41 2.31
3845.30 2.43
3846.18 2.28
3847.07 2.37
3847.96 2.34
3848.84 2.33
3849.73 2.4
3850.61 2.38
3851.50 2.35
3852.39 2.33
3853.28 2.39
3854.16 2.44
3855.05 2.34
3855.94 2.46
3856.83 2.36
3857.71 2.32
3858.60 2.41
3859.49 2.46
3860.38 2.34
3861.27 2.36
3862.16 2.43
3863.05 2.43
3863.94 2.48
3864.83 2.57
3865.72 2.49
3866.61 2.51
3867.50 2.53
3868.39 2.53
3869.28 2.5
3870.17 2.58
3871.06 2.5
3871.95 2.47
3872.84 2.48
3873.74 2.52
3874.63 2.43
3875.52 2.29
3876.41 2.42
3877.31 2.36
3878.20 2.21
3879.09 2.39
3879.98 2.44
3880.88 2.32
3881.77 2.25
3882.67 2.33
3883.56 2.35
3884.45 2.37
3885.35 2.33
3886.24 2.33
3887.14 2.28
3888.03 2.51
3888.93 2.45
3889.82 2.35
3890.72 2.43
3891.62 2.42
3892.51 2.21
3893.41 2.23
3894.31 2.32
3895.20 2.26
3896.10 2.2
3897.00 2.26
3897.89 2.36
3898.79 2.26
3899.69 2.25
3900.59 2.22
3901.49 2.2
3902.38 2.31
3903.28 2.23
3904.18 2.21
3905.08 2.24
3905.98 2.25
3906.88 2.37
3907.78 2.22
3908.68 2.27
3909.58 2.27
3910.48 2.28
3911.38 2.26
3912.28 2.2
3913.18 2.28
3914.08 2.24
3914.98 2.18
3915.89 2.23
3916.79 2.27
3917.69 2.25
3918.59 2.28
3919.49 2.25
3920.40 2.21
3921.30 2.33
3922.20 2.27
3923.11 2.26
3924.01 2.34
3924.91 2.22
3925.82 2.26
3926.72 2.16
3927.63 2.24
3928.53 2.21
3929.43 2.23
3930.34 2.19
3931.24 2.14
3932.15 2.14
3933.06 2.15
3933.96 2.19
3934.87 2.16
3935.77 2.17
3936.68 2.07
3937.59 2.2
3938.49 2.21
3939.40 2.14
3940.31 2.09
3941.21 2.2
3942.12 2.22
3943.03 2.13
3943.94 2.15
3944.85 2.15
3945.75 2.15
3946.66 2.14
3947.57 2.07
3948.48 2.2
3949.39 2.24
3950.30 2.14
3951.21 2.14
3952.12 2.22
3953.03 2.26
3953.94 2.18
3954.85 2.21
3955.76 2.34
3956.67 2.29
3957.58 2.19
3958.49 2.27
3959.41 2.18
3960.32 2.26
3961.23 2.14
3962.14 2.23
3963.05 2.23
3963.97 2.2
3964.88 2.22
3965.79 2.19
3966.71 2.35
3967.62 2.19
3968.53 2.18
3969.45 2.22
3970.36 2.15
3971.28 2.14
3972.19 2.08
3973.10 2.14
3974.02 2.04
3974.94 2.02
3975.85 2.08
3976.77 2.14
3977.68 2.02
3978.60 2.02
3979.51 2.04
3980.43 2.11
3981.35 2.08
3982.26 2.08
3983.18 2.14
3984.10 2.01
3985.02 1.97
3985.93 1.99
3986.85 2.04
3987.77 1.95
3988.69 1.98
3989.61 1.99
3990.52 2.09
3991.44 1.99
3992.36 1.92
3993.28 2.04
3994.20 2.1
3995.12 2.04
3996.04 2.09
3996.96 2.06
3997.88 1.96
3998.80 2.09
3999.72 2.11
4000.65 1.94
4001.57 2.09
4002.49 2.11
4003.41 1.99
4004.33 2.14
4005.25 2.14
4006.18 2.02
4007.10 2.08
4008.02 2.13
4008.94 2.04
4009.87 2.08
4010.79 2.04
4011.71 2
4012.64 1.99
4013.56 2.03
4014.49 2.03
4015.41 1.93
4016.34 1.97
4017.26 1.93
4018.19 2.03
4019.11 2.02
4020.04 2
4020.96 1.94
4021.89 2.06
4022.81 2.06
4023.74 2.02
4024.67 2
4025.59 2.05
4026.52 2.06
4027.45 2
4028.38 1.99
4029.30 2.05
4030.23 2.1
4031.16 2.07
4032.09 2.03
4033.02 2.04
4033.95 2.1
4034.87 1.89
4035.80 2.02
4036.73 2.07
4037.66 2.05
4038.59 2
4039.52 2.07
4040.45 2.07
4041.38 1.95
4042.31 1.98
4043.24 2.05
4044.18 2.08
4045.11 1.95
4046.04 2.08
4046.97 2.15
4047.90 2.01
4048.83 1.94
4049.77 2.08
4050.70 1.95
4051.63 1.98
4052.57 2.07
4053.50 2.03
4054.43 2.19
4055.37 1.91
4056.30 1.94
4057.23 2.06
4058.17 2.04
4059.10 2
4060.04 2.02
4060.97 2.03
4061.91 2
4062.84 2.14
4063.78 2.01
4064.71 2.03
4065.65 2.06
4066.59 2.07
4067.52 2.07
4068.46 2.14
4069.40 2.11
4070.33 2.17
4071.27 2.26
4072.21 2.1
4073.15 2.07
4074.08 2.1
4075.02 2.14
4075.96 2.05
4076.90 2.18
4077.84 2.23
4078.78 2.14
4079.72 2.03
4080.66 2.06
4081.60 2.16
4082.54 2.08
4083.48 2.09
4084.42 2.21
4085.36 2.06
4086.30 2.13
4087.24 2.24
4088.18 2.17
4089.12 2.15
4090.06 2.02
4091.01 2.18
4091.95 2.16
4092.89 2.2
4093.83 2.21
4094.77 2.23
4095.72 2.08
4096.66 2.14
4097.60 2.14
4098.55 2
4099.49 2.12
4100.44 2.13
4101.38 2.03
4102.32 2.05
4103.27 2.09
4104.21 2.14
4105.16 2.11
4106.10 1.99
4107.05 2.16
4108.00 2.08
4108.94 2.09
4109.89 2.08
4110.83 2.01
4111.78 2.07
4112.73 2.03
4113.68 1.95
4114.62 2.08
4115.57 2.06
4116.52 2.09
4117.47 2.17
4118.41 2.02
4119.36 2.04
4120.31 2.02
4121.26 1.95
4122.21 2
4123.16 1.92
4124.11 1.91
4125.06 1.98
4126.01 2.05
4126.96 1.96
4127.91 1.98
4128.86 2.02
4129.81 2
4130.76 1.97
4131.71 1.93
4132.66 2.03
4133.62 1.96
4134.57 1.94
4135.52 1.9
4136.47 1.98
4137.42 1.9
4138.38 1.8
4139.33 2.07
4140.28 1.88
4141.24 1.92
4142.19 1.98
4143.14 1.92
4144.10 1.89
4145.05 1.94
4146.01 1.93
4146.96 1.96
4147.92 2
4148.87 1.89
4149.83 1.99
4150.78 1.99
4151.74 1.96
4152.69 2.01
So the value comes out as 1.0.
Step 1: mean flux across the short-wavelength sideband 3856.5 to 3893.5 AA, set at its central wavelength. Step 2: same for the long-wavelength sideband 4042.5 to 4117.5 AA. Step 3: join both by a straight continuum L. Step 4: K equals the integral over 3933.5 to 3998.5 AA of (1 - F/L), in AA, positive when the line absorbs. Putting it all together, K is 3.87 AA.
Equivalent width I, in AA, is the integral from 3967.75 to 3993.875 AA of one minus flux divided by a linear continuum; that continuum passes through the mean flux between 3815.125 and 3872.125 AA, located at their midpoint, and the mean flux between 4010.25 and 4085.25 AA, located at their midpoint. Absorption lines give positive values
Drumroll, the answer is 1.1 AA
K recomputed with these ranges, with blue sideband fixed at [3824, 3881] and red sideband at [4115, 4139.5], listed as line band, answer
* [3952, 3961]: -0.03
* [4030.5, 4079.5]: 0.75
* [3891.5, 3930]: 0.73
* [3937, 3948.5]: 0.49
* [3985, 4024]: 2.41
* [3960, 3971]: 0.04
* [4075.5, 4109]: -1.39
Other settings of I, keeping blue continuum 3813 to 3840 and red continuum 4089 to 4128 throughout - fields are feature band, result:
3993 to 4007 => 0.7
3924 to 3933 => 0.1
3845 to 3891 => -2.2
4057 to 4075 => 0.2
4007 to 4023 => 1.0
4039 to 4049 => 0.5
